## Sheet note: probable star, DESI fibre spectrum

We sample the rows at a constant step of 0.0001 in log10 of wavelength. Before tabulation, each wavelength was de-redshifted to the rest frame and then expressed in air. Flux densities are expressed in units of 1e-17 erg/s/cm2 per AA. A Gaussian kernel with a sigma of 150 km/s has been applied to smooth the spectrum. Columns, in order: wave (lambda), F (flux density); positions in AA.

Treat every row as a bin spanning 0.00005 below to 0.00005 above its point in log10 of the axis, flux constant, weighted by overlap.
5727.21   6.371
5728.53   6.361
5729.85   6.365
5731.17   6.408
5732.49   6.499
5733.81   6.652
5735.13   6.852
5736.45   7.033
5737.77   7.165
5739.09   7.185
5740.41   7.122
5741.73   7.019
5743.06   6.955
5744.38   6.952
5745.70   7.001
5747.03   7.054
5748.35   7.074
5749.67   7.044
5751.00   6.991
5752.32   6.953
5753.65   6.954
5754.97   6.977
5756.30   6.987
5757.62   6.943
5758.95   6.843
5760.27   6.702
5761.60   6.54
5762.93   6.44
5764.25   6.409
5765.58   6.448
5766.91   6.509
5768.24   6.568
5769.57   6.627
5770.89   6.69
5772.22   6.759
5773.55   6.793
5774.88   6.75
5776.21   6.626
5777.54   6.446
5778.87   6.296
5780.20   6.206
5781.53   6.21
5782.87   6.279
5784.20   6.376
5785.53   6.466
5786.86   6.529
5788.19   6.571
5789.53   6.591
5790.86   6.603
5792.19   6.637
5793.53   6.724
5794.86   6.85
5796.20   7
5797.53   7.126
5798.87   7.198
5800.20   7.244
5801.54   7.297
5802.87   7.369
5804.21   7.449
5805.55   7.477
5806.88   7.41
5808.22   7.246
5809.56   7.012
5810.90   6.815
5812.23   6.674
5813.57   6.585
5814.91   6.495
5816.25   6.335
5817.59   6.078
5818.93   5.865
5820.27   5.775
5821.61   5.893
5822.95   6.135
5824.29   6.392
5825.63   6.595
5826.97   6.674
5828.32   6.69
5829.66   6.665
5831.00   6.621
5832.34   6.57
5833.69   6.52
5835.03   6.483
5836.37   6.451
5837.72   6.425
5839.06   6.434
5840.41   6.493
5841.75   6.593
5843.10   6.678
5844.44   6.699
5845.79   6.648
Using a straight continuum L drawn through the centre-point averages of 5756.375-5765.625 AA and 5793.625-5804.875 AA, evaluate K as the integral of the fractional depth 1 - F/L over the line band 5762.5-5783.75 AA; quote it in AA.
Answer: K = 0.98 AA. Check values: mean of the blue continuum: 6.66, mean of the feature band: 6.5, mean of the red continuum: 7.17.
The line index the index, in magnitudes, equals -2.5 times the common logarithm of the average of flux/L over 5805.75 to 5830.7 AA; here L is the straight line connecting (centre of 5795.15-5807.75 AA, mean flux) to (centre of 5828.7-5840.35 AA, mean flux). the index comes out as 0.06 mag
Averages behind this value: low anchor 7.27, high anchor 6.52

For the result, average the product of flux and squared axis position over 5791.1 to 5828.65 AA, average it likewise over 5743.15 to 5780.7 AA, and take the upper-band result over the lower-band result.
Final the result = 1.02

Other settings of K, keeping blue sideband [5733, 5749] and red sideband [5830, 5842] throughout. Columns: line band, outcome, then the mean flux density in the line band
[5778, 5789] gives 0.7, 6.37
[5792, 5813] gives -1.3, 7.1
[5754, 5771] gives 0.5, 6.68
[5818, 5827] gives 0.6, 6.16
